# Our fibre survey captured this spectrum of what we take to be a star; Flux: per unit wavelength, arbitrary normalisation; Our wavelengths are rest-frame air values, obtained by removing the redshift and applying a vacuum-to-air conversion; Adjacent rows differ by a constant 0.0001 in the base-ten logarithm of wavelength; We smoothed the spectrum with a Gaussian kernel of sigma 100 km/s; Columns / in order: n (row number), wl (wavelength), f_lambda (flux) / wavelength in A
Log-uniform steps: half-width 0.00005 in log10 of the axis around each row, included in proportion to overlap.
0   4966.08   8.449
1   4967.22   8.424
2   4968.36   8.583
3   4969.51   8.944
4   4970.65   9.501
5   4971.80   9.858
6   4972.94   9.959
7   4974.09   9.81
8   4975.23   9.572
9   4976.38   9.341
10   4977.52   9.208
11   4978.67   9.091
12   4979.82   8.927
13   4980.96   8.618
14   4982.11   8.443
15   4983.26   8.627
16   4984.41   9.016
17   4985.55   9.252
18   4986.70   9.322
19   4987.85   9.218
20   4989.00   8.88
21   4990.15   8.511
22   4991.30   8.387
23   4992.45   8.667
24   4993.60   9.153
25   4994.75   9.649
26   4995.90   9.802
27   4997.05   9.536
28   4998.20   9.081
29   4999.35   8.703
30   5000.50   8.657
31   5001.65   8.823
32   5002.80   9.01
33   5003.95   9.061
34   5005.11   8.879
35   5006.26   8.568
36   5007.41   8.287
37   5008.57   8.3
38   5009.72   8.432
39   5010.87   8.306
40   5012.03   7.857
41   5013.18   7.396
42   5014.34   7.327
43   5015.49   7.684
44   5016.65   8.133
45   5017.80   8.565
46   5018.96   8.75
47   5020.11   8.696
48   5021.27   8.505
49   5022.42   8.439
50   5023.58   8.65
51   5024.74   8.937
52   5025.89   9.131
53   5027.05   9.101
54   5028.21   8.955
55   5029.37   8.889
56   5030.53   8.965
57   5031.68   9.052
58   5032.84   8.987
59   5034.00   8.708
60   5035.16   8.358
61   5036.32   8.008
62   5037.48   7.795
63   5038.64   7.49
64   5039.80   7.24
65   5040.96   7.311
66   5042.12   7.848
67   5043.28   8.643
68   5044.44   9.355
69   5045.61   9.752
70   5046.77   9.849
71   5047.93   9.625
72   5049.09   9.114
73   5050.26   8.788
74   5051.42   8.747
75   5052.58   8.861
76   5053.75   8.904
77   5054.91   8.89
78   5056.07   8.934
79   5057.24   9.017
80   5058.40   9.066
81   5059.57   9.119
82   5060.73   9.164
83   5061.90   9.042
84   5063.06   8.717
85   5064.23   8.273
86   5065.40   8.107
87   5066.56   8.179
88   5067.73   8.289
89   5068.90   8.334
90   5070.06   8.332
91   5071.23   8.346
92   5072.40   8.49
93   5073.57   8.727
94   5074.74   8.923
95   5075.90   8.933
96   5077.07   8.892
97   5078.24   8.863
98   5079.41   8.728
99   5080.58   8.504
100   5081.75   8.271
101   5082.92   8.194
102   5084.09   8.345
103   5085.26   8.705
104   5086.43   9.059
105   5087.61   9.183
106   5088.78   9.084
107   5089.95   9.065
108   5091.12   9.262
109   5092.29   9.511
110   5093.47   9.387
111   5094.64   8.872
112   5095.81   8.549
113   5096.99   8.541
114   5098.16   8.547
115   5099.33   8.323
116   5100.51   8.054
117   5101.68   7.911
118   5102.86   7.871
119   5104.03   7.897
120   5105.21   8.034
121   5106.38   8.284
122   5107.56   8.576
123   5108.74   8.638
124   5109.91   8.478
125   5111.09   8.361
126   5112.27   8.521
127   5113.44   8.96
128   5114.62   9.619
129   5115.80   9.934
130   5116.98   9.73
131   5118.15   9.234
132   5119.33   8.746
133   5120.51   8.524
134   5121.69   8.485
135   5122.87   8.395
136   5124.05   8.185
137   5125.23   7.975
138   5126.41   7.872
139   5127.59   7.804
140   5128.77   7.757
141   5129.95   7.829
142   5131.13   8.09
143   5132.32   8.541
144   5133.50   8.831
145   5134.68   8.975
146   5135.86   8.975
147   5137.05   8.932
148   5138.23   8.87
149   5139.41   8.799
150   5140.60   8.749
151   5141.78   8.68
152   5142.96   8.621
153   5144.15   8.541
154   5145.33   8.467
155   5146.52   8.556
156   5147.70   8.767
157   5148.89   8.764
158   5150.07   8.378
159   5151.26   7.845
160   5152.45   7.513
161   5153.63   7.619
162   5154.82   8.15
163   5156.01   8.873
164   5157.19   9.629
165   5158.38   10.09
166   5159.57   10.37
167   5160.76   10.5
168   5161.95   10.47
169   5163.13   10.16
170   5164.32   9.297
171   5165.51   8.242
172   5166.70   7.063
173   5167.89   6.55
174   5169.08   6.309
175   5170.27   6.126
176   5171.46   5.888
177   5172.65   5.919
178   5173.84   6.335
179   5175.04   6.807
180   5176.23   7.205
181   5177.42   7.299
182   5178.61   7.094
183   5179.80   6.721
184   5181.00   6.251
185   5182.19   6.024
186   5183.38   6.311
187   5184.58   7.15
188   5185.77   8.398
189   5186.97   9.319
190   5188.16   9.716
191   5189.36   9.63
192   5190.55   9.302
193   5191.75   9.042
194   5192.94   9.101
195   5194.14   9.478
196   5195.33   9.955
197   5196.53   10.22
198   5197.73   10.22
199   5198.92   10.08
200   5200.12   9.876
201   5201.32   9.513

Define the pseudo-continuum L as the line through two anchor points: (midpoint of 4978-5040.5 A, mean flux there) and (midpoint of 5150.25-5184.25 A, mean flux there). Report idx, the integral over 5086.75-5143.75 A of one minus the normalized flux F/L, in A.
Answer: -4.2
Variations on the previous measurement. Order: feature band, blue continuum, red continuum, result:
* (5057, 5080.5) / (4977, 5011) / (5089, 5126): 0.2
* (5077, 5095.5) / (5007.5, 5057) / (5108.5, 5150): -0.6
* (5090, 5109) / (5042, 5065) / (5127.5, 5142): 0.5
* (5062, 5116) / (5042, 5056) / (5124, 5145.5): 1.0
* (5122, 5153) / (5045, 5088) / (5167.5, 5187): -3.9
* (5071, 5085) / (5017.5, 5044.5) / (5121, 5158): -0.2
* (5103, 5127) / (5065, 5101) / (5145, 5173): -0.2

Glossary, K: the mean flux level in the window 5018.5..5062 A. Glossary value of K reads 8.75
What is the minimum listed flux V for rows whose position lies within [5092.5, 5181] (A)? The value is 5.888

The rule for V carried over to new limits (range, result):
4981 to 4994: 8.387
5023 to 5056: 7.24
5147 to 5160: 7.513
